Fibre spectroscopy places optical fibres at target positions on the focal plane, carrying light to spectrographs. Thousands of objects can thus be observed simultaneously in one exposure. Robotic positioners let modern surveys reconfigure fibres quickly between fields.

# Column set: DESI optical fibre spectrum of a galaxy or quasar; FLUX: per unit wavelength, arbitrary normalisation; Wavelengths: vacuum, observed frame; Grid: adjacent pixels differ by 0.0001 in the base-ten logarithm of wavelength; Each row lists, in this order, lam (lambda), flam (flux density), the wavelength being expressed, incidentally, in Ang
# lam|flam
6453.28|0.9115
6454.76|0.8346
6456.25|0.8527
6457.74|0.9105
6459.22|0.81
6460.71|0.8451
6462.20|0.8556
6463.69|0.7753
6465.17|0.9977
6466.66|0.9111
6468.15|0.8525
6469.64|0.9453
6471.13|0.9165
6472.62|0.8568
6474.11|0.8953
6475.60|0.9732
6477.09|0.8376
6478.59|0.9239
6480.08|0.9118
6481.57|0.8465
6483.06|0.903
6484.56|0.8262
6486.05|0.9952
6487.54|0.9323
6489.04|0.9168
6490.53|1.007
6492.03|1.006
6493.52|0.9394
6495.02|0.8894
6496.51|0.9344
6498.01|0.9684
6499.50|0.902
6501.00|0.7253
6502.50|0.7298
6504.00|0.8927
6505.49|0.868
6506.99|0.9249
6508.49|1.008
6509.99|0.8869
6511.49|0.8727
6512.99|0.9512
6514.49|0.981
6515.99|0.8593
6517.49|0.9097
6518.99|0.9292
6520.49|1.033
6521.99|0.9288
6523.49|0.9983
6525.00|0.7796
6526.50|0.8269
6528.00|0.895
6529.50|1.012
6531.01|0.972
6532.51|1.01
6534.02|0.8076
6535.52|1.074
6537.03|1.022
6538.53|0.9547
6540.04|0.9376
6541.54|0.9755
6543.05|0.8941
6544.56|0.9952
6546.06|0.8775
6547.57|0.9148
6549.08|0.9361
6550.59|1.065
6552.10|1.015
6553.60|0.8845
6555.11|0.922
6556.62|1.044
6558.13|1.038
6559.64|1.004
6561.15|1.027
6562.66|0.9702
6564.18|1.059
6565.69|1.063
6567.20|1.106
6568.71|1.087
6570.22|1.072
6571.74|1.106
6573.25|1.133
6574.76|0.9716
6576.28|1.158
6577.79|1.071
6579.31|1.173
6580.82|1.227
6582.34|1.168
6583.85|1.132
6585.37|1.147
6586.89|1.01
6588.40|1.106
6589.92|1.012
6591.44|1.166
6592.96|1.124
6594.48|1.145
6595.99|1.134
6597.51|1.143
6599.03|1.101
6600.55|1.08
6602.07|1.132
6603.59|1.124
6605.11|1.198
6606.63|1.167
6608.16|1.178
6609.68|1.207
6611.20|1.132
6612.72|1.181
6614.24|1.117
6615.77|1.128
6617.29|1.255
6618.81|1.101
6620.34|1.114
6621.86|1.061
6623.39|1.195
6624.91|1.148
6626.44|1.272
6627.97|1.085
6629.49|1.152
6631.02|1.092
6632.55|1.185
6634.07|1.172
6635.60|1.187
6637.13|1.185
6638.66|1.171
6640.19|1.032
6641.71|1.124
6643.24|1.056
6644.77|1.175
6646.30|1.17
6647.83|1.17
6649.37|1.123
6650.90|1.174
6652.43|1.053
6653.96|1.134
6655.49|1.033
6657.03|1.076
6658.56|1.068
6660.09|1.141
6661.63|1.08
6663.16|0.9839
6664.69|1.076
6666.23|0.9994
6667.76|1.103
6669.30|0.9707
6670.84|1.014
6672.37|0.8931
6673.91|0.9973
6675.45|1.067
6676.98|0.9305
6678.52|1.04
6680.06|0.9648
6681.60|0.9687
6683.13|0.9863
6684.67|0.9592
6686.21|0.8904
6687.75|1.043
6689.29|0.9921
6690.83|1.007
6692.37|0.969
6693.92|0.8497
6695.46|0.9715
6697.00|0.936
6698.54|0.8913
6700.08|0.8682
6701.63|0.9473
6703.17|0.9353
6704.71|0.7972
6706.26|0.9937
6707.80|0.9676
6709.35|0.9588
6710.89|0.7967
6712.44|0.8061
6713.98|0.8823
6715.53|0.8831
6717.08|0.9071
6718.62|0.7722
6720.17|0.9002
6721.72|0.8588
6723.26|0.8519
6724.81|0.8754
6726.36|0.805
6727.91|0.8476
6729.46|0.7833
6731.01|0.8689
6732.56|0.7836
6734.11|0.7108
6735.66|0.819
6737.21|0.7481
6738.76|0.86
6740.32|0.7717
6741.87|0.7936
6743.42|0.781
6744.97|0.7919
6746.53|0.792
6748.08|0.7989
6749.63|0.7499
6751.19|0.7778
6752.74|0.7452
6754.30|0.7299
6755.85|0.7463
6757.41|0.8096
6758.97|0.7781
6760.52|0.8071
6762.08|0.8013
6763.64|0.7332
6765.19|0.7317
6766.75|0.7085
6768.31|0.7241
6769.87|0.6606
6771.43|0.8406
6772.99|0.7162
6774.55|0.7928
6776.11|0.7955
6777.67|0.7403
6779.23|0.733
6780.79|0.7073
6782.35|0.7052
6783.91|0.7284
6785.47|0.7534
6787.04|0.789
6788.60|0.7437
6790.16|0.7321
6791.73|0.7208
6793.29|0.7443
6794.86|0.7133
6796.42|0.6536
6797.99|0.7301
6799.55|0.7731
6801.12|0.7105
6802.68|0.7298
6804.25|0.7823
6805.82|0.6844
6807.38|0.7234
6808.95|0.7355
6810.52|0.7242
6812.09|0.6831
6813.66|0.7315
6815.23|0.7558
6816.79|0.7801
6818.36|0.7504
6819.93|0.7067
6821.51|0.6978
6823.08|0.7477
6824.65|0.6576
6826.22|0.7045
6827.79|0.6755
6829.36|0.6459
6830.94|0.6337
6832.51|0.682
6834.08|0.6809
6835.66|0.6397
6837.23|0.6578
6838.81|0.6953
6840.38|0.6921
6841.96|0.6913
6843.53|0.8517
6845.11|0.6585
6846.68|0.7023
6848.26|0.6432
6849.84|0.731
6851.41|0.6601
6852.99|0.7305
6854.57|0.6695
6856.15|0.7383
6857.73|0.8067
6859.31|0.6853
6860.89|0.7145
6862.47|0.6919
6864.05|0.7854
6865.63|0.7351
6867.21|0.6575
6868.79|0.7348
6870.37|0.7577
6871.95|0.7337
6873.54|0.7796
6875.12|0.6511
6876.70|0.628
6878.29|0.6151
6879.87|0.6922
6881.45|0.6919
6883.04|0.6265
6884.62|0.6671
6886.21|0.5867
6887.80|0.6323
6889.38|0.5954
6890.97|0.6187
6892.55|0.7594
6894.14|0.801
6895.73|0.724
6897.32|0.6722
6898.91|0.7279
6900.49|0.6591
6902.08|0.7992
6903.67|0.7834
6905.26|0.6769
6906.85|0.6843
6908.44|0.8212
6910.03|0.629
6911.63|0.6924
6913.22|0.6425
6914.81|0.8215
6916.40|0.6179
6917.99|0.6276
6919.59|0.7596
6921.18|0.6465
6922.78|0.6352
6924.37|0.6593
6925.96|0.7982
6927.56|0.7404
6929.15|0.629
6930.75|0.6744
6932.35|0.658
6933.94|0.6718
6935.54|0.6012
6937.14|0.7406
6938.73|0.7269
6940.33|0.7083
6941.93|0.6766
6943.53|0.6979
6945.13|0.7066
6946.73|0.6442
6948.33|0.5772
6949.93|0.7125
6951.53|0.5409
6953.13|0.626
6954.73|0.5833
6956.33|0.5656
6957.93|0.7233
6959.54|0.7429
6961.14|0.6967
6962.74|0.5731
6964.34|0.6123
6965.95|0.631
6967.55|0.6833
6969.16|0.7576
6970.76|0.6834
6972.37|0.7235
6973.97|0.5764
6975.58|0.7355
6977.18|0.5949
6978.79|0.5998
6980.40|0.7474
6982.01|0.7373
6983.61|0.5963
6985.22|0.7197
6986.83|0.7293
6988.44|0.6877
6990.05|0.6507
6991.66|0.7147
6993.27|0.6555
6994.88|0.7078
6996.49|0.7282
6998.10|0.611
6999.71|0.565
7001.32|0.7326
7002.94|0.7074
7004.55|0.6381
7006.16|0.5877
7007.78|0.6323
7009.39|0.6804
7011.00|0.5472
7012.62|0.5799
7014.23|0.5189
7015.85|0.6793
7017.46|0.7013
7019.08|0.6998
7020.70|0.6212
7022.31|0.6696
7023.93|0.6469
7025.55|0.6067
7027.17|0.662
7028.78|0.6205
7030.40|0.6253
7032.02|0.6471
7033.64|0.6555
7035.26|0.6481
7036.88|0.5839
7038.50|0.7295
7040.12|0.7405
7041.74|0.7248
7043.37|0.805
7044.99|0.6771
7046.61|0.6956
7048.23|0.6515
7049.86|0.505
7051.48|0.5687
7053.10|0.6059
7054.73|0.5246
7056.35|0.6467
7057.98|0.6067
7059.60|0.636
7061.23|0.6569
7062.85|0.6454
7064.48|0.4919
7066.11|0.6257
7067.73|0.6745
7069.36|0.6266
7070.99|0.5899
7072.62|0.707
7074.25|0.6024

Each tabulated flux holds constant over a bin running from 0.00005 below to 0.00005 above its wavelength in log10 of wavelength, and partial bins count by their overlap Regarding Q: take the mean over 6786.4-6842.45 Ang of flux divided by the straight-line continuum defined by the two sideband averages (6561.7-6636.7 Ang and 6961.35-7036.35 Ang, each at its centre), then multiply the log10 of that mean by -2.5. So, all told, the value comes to 0.22 mag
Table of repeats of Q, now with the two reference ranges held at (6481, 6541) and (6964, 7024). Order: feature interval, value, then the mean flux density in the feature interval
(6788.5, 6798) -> 0.08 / 0.717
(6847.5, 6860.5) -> 0.04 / 0.708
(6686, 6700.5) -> -0.15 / 0.946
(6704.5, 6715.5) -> -0.10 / 0.89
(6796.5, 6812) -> 0.05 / 0.727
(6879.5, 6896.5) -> 0.07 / 0.672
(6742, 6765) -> 0.02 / 0.774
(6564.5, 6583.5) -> -0.24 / 1.11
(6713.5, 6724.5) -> -0.07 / 0.865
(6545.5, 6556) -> -0.06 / 0.947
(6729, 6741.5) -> 0.01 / 0.793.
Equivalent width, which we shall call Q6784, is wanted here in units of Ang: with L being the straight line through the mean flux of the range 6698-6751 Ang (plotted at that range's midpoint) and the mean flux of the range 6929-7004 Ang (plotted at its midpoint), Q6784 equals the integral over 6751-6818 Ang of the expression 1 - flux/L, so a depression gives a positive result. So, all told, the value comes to 4.7 Ang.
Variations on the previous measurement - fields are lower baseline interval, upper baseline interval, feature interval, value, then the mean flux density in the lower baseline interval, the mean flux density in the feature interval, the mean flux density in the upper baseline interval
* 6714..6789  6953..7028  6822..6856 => 2.2 Ang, 0.783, 0.689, 0.657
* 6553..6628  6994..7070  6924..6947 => 1.6 Ang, 1.11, 0.69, 0.641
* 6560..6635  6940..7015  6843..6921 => 7.3 Ang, 1.12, 0.701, 0.656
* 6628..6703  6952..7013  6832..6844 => 2.0 Ang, 1.04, 0.695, 0.66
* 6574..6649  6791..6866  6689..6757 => 5.4 Ang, 1.14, 0.847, 0.711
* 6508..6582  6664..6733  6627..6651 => -4.8 Ang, 0.99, 1.14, 0.925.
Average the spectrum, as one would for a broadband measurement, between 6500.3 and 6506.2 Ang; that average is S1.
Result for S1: 0.805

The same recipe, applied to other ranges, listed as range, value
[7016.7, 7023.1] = 0.673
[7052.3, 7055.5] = 0.565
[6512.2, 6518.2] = 0.925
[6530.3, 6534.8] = 0.931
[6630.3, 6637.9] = 1.16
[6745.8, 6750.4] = 0.781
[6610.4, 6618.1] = 1.16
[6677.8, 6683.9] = 0.99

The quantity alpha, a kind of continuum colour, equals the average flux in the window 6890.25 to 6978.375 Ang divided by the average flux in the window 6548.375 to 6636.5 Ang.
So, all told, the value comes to 0.6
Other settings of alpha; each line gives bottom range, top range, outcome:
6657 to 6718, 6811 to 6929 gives 0.73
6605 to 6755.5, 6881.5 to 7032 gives 0.68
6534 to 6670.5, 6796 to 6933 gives 0.64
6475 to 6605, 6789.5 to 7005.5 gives 0.70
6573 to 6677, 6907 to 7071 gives 0.59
